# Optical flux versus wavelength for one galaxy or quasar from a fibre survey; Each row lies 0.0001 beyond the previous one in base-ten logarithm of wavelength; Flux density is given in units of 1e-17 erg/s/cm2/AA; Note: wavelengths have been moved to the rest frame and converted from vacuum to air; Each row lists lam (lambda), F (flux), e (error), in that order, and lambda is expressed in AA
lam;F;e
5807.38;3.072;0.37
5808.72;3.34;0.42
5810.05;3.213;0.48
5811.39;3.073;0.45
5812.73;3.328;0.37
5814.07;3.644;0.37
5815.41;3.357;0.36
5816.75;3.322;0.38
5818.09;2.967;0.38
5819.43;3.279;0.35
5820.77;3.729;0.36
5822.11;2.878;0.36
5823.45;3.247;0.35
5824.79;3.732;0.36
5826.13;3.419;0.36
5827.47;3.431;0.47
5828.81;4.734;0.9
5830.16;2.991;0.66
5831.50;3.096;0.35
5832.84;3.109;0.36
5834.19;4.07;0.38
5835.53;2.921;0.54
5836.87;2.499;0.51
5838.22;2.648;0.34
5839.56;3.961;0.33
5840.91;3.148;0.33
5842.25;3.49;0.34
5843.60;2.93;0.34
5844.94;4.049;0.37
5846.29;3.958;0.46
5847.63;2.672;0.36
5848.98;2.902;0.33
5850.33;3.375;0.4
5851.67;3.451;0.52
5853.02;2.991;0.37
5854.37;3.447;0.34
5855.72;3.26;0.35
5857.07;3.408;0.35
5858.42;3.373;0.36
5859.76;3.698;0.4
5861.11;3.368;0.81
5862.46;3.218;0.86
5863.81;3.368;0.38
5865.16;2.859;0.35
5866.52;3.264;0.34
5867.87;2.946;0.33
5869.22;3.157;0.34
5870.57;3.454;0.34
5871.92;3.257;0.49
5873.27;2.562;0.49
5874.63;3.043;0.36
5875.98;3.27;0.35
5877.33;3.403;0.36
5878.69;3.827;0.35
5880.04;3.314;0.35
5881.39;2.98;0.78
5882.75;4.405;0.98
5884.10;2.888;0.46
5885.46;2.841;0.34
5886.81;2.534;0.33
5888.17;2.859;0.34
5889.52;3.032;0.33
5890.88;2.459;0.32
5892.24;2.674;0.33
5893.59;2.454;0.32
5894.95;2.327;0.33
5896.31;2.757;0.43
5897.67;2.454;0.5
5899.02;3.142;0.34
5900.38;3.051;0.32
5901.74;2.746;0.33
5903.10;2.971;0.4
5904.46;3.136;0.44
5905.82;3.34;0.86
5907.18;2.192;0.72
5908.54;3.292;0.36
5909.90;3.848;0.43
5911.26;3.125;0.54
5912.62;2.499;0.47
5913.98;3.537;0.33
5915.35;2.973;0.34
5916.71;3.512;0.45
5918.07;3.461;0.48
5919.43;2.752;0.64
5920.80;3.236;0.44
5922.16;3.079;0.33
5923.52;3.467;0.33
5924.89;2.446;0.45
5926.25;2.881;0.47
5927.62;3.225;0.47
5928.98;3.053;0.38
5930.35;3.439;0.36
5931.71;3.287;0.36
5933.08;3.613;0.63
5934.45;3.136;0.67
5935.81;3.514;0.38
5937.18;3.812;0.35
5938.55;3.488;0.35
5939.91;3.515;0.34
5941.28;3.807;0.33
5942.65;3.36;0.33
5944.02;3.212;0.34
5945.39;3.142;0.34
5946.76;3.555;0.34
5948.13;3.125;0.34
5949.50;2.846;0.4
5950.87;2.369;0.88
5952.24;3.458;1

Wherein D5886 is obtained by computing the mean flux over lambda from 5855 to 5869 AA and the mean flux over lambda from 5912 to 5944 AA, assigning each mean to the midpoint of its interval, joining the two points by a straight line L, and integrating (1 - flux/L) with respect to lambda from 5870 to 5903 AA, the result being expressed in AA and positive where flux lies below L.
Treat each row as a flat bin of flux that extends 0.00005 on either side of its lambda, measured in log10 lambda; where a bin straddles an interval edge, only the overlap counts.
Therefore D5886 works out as 2.9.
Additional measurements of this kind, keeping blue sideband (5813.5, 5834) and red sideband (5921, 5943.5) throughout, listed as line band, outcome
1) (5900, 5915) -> 1.23 AA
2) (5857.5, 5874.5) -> 0.84 AA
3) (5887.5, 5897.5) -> 2.12 AA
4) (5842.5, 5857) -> 0.32 AA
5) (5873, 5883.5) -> -0.05 AA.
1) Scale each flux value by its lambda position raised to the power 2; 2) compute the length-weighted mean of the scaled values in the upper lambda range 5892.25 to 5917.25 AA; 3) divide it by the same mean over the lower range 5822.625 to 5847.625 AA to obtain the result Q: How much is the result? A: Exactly 0.9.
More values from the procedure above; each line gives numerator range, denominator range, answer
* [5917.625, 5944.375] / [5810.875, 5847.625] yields 1.01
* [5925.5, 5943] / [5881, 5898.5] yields 1.22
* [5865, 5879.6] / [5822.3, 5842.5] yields 0.97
